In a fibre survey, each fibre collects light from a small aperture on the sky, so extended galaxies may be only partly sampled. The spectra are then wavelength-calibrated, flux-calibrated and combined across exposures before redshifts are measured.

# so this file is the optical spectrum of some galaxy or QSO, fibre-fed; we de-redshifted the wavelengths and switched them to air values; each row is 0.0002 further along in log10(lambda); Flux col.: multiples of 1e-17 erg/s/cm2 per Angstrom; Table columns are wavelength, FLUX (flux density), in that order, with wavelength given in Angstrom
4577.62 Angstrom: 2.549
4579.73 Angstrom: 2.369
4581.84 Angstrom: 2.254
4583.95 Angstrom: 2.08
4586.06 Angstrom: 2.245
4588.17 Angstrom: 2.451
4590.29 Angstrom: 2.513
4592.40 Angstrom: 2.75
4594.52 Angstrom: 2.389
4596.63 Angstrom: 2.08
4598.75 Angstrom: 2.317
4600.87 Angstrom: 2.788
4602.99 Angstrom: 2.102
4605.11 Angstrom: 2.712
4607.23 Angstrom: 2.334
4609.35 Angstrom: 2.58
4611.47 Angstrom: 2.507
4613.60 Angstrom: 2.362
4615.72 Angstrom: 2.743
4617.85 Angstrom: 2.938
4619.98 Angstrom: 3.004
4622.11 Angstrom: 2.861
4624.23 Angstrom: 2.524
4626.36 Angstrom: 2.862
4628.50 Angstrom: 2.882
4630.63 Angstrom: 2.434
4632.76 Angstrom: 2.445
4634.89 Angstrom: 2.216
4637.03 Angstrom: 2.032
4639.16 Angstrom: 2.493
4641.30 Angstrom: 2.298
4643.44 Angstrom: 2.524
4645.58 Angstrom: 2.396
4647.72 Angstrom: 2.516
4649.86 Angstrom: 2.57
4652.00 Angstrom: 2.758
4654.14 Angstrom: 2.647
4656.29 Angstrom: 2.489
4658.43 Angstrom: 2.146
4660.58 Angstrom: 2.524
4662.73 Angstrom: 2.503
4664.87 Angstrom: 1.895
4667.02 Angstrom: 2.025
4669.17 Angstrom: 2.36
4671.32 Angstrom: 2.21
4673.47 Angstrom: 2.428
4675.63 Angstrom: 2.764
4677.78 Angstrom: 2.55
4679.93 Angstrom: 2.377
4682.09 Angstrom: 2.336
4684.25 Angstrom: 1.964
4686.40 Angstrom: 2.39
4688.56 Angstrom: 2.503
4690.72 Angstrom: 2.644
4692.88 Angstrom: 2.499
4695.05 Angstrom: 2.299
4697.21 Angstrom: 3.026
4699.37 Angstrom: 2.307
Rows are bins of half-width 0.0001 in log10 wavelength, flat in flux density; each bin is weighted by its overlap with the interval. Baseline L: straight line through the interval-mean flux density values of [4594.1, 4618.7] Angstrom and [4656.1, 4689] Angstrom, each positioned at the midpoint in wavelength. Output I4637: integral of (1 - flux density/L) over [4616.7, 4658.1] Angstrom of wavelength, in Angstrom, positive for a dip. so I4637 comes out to -2.6 Angstrom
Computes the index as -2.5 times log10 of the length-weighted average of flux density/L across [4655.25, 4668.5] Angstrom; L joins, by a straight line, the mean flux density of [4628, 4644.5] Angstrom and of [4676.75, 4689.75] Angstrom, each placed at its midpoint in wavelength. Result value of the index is 0.05 mag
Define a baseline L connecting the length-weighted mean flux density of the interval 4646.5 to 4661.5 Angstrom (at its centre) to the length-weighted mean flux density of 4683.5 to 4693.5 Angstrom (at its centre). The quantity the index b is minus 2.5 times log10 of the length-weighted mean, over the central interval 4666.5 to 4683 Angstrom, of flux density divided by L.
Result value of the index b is 0.03 mag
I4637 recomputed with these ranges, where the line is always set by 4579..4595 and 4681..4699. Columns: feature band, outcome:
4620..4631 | -1.6 Angstrom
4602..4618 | -0.8 Angstrom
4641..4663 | -0.6 Angstrom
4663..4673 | 1.1 Angstrom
